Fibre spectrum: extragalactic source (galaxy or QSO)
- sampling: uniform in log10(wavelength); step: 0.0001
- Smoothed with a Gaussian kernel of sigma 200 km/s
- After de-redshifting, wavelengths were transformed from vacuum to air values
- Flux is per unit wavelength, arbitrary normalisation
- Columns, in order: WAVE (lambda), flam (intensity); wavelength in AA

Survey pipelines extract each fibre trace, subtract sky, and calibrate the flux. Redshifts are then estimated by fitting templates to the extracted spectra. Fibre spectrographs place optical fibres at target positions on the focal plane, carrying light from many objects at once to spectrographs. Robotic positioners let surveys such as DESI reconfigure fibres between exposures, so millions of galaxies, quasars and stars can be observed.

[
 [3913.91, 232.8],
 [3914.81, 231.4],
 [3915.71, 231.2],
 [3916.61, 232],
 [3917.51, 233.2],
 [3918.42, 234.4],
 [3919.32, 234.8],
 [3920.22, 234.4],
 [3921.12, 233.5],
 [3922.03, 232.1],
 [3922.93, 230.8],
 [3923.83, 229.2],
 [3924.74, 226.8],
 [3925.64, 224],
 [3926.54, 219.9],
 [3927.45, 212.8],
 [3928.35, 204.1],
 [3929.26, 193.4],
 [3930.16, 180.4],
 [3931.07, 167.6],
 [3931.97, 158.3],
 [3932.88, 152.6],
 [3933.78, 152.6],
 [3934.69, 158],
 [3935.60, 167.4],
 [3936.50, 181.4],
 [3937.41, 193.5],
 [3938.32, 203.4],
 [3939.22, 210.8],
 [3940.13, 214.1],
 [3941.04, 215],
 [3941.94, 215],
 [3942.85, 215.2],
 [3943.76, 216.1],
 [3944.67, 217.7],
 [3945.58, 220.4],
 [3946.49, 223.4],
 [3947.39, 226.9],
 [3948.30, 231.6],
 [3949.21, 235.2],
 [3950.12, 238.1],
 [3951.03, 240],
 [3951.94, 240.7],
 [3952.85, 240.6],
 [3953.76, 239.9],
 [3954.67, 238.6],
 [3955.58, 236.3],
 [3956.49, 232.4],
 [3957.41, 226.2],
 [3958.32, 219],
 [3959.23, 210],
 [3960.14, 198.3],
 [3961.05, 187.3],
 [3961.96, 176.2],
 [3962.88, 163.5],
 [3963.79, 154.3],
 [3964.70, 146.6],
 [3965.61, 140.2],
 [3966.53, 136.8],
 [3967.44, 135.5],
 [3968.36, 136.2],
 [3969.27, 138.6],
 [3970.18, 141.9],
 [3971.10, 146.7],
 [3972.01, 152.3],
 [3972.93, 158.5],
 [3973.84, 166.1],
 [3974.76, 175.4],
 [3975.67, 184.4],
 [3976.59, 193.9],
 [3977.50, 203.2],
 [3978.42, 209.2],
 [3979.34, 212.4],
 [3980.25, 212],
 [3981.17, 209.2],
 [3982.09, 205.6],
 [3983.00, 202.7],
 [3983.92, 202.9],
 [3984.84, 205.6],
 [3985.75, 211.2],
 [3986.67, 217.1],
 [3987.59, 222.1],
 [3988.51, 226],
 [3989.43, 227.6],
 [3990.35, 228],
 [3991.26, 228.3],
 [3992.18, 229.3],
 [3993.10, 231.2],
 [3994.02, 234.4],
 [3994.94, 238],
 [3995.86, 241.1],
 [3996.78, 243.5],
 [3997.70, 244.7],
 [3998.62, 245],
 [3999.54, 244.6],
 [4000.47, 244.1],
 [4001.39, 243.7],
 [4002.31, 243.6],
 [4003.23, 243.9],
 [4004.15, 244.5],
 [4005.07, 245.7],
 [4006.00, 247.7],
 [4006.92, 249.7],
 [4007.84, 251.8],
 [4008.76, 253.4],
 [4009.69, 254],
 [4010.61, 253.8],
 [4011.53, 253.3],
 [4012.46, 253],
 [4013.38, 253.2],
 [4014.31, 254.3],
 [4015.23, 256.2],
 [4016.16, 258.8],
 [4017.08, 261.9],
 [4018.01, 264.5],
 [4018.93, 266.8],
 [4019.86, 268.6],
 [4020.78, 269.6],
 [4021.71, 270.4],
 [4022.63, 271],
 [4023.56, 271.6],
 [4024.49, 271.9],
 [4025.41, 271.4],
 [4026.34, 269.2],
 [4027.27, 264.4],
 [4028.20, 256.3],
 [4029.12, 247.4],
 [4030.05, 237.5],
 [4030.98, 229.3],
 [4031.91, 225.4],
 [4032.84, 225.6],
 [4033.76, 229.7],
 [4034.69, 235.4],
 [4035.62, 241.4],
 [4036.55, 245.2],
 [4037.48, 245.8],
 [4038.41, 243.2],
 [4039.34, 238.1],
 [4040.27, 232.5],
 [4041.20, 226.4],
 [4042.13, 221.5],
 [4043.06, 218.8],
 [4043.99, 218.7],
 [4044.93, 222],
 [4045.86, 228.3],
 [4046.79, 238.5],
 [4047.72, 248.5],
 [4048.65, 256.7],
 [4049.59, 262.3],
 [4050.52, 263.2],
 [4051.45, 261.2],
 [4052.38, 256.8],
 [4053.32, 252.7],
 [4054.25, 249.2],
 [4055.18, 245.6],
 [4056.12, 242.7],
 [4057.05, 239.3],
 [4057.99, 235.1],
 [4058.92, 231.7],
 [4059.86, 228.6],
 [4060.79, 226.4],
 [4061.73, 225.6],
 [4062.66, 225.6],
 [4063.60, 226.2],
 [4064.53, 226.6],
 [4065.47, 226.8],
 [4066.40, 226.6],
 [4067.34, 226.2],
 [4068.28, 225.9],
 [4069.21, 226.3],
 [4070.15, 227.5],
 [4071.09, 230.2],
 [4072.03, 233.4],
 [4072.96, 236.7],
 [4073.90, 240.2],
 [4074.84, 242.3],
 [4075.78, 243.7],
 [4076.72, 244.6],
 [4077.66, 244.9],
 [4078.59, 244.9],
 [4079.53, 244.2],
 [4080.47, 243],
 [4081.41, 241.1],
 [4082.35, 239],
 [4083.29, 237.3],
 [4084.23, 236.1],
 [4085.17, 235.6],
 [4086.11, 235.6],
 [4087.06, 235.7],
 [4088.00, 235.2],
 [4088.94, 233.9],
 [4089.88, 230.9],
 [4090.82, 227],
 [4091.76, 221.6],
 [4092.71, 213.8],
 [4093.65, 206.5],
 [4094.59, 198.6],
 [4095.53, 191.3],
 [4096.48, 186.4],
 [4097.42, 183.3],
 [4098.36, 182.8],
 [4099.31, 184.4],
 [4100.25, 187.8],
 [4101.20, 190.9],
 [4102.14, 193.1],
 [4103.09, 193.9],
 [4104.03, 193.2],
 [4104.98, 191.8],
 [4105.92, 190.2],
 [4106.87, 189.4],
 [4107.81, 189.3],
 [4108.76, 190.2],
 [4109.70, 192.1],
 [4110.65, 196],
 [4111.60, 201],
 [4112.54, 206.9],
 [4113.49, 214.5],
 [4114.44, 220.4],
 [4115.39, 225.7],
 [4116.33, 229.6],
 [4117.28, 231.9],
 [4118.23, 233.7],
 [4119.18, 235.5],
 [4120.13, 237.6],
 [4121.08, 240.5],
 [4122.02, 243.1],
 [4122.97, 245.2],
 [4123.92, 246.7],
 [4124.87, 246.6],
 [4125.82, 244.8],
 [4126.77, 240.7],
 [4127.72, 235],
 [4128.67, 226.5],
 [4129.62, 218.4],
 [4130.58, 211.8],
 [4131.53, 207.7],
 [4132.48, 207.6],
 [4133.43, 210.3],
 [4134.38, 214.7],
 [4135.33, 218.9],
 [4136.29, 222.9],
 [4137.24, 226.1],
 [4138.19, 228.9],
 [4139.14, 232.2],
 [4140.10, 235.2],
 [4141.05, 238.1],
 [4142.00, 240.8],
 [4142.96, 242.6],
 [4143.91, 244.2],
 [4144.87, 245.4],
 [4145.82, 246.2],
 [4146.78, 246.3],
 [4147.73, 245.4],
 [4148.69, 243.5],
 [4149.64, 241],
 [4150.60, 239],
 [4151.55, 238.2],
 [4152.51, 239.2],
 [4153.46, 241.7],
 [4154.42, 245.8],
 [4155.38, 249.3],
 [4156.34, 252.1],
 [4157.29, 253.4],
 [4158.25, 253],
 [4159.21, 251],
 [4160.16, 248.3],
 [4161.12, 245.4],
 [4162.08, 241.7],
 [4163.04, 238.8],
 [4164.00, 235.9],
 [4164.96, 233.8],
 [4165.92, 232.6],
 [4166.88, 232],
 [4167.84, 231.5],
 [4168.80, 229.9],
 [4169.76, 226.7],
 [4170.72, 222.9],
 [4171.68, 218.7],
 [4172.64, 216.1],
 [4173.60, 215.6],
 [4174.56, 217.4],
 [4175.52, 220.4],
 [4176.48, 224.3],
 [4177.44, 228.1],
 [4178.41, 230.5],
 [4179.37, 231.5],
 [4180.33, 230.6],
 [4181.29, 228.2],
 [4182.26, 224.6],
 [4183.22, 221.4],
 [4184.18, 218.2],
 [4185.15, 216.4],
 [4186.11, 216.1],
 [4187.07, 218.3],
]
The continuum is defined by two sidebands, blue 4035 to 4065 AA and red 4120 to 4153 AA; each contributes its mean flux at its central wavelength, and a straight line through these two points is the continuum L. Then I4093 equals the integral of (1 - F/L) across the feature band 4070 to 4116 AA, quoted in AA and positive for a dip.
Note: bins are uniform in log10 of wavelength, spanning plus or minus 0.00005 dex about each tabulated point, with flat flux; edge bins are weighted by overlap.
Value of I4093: 3.9 AA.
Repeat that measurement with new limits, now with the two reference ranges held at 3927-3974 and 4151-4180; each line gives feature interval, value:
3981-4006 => -3.6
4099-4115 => 2.0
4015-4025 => -2.9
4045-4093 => -4.8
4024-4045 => -3.1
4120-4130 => -0.5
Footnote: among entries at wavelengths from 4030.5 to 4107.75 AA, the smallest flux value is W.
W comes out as 182.8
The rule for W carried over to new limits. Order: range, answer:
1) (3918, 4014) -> 135.5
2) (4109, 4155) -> 192.1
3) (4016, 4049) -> 218.7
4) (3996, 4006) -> 243.5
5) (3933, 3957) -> 152.6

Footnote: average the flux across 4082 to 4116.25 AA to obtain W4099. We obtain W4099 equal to 208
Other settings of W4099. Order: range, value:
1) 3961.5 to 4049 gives 225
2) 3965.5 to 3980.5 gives 167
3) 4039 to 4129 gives 226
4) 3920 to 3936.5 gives 198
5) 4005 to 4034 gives 255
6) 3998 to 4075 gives 244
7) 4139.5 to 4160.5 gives 244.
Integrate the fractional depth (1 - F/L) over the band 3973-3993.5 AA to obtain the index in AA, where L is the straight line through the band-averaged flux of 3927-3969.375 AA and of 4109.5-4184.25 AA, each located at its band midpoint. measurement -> -0.5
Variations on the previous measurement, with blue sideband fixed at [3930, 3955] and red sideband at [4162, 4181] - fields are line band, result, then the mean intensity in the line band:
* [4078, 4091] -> -1.0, 238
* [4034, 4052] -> -1.9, 239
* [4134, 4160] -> -1.7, 240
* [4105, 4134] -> 0.4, 220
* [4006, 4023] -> -3.6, 259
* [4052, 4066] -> -1.2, 236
